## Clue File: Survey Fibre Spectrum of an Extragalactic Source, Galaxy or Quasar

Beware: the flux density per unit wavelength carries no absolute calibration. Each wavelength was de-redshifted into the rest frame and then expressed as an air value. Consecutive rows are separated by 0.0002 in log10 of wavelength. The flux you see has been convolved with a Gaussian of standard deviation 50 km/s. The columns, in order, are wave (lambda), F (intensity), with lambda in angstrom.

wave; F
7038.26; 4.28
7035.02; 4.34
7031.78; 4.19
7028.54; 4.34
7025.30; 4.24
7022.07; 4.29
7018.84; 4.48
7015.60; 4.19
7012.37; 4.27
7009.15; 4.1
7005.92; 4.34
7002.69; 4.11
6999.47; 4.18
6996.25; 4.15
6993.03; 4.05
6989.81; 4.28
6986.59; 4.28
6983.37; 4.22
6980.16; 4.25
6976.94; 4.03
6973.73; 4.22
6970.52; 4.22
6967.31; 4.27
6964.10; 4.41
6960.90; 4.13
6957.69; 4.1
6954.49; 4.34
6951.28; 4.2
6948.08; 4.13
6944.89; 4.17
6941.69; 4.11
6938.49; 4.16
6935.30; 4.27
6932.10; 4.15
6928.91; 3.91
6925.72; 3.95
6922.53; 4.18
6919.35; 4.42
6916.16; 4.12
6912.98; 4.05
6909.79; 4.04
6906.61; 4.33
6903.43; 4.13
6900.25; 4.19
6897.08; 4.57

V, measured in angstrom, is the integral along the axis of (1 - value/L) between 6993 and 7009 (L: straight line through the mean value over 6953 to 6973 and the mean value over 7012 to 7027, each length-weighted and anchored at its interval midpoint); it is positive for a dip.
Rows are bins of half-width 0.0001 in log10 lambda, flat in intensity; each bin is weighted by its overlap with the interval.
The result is 0.4 angstrom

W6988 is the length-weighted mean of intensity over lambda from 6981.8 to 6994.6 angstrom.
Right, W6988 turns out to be 4.21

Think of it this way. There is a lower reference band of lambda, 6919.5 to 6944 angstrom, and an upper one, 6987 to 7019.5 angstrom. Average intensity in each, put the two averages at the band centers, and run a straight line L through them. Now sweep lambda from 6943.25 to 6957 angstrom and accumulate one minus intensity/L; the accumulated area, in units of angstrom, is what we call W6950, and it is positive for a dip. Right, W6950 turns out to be -0.2 angstrom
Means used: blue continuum 4.12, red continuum 4.21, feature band 4.2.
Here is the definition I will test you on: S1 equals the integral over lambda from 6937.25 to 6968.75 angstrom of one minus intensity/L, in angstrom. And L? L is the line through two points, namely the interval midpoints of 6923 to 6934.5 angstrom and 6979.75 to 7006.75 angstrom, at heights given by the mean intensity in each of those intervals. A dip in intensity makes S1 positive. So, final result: -0.8 angstrom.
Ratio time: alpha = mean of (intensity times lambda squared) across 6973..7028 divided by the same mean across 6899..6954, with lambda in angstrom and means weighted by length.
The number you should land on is 1.04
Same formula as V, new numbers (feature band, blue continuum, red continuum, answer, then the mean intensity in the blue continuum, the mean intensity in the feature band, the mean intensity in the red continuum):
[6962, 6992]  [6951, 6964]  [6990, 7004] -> -0.4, 4.22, 4.24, 4.14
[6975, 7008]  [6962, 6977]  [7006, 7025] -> 0.6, 4.25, 4.19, 4.27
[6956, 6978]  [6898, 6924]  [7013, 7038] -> 0.2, 4.19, 4.2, 4.29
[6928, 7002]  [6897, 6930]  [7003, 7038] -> 0.5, 4.16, 4.19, 4.27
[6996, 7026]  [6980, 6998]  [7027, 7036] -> 0.0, 4.2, 4.24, 4.28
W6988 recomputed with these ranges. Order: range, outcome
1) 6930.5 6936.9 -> 4.21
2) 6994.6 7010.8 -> 4.18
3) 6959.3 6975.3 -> 4.25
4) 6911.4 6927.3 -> 4.15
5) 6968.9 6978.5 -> 4.16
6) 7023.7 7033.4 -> 4.25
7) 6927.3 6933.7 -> 4.03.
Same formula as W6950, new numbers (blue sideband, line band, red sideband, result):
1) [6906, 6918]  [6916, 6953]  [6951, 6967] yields 0.3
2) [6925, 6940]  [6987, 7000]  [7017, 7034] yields 0.2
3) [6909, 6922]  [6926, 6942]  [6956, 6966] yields 0.3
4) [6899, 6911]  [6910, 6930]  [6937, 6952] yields 0.3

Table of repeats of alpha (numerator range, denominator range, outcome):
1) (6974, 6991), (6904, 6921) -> 1.03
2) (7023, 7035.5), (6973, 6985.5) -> 1.04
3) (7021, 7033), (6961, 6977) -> 1.02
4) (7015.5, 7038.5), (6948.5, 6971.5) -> 1.04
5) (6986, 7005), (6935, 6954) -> 1.01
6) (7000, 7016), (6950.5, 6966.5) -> 1.01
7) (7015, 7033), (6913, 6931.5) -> 1.07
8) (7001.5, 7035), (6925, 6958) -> 1.05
